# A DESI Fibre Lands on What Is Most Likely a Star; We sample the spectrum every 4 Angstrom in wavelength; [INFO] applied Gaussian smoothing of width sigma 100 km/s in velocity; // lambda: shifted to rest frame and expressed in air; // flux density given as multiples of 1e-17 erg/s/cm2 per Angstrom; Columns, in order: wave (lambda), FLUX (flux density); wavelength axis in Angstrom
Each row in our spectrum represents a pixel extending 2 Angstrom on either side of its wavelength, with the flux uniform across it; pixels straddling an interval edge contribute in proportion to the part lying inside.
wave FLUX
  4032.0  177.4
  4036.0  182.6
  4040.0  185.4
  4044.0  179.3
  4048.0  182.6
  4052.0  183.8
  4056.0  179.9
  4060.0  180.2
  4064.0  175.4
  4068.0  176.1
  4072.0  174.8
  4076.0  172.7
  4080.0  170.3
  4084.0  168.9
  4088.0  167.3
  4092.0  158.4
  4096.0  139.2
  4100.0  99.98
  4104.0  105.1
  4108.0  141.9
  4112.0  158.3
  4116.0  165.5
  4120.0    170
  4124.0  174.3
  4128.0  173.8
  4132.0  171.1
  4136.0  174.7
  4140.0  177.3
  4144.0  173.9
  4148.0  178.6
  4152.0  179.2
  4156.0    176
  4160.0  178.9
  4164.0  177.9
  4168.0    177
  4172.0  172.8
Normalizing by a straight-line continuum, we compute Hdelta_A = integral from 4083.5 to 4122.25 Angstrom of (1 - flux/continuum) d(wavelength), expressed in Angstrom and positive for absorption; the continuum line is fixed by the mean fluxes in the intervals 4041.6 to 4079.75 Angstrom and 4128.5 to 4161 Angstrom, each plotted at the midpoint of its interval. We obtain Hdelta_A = 6.6 Angstrom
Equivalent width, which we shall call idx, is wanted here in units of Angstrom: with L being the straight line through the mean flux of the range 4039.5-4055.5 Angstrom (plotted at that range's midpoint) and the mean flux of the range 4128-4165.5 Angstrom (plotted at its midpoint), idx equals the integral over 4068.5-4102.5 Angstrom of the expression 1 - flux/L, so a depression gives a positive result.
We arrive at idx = 4.43 Angstrom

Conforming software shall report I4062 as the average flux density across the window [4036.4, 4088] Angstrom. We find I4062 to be 177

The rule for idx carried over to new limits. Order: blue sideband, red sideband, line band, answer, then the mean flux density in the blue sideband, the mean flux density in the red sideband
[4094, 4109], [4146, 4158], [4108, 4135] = -4.57 Angstrom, 120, 178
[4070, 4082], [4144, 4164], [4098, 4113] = 4.33 Angstrom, 173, 178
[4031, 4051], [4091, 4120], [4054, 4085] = -2.25 Angstrom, 182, 140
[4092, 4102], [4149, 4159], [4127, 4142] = -1.29 Angstrom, 127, 178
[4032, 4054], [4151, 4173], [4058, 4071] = 0.31 Angstrom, 182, 177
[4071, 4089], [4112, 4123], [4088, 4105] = 3.75 Angstrom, 171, 167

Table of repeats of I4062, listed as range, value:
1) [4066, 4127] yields 156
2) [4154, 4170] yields 177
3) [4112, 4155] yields 173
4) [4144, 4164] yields 178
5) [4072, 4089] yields 171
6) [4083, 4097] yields 159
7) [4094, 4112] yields 126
